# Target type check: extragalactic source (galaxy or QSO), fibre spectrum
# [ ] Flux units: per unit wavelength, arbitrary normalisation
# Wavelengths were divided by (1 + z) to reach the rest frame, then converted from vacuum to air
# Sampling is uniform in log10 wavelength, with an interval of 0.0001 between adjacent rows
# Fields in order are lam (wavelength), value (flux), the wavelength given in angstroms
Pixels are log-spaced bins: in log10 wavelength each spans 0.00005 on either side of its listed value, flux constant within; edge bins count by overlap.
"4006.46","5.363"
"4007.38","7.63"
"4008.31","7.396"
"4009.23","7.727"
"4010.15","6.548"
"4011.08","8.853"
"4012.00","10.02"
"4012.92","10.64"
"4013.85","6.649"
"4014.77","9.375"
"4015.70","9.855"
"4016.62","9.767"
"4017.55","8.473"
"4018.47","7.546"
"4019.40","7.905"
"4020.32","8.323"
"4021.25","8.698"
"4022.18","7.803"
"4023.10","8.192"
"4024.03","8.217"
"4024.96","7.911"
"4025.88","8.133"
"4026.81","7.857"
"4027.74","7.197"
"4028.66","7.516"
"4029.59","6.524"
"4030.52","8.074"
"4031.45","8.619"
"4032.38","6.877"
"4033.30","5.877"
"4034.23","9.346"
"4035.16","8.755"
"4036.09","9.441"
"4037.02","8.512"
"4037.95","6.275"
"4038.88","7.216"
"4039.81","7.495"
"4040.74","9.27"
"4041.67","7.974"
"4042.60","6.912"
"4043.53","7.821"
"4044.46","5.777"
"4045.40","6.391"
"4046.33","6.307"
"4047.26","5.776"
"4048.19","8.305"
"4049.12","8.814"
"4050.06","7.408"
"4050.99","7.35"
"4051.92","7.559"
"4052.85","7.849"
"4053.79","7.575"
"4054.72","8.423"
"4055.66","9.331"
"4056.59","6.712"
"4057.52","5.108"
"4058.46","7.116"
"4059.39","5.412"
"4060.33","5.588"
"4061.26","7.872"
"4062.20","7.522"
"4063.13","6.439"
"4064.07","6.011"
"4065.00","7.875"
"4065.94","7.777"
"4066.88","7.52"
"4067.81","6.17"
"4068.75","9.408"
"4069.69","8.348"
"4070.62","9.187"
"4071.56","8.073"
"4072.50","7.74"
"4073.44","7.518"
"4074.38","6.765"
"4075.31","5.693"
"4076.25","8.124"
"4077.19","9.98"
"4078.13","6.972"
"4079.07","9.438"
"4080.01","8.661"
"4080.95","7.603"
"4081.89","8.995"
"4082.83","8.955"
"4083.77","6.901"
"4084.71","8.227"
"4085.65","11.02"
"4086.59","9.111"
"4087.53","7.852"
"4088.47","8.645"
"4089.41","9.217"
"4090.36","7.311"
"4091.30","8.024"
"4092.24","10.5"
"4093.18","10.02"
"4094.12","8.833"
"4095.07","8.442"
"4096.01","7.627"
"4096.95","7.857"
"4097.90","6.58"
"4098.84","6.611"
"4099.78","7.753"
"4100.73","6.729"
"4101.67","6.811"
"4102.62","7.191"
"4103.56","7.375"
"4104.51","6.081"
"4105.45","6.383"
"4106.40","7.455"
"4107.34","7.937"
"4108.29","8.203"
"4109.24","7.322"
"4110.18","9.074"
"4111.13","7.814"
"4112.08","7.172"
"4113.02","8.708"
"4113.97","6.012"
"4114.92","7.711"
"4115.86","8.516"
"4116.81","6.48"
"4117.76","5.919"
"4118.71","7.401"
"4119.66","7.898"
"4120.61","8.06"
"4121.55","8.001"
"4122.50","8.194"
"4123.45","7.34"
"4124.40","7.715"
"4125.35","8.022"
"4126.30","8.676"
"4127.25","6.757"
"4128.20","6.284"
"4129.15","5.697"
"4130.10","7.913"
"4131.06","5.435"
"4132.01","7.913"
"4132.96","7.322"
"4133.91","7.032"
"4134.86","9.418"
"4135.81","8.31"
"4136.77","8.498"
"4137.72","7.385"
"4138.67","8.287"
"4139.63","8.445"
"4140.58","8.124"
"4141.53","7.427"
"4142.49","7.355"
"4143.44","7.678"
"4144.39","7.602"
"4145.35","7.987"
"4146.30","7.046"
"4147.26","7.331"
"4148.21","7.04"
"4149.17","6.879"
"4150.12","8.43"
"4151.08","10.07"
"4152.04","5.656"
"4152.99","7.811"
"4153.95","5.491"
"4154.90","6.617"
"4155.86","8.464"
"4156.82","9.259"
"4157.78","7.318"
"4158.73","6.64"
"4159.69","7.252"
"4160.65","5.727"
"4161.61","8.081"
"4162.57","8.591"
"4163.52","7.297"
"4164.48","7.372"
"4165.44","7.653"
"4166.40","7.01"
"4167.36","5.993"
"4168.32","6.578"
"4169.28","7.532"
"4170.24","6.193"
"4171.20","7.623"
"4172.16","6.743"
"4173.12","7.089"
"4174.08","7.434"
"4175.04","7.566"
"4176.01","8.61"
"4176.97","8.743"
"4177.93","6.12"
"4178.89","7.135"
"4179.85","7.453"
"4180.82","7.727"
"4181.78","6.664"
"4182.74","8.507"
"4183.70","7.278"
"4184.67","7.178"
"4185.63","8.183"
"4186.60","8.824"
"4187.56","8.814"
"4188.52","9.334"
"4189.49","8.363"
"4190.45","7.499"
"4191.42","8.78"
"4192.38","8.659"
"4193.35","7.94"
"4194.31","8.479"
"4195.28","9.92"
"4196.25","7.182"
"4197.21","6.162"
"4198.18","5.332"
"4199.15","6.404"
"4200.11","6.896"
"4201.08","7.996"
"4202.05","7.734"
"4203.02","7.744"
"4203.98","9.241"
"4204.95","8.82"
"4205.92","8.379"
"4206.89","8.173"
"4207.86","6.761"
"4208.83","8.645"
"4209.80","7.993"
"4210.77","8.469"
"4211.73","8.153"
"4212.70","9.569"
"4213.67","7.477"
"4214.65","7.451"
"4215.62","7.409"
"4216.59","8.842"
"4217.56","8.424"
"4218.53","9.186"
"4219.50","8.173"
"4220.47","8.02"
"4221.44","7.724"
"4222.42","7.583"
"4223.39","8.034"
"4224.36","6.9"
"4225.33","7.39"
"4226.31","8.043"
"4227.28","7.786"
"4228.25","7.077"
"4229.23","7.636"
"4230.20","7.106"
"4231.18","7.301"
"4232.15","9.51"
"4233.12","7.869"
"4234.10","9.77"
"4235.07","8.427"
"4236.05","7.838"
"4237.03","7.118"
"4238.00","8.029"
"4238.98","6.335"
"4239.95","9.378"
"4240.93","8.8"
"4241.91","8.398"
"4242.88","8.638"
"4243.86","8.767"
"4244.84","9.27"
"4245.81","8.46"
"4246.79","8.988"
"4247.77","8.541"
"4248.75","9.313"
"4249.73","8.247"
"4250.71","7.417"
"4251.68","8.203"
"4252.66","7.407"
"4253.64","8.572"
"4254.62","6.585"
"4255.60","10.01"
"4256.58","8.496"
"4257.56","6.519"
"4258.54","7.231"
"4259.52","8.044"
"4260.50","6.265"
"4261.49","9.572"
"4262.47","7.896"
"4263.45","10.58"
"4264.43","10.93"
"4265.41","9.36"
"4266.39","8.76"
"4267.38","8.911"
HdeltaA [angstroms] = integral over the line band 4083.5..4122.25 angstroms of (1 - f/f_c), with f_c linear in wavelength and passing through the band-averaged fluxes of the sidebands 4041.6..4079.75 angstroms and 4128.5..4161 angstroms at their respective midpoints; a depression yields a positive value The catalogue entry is -1.95 angstroms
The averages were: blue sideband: 7.41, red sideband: 7.5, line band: 7.83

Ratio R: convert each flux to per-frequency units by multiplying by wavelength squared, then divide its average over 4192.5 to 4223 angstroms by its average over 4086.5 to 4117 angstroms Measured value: 1.1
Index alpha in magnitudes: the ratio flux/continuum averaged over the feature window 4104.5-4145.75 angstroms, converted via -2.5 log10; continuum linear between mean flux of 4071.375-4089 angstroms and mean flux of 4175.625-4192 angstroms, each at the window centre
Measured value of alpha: 0.07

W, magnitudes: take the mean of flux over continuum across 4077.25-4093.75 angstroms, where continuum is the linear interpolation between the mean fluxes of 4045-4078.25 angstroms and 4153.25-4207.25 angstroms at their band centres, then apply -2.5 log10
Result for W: -0.171 mag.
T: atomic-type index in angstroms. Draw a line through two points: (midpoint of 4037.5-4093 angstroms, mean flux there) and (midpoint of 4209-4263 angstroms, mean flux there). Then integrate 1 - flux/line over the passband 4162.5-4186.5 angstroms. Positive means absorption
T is 1.8 angstroms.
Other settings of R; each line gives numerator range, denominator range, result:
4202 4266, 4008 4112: 1.14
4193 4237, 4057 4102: 1.08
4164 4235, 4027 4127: 1.08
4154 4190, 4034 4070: 1.07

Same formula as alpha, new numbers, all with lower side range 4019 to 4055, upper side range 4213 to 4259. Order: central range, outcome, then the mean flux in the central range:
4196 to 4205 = 0.103 mag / 7.29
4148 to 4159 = 0.060 mag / 7.5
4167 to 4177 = 0.104 mag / 7.23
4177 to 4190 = 0.018 mag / 7.85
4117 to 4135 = 0.071 mag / 7.37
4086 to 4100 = -0.071 mag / 8.33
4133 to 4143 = -0.014 mag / 8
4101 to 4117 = 0.057 mag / 7.44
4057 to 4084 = 0.030 mag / 7.55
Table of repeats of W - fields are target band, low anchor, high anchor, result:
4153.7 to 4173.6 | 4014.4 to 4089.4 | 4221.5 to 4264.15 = 0.117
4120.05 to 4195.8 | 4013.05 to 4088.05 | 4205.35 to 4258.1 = 0.050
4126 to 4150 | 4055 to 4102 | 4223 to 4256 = 0.062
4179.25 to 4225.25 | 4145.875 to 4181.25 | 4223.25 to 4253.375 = -0.029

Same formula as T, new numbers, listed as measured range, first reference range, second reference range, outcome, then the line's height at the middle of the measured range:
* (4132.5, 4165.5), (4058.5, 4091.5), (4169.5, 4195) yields 0.9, 7.84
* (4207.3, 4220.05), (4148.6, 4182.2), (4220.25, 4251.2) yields -0.5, 7.87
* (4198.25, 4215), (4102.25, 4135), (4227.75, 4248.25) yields 0.2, 8.03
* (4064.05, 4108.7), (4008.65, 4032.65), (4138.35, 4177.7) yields -0.7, 7.85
